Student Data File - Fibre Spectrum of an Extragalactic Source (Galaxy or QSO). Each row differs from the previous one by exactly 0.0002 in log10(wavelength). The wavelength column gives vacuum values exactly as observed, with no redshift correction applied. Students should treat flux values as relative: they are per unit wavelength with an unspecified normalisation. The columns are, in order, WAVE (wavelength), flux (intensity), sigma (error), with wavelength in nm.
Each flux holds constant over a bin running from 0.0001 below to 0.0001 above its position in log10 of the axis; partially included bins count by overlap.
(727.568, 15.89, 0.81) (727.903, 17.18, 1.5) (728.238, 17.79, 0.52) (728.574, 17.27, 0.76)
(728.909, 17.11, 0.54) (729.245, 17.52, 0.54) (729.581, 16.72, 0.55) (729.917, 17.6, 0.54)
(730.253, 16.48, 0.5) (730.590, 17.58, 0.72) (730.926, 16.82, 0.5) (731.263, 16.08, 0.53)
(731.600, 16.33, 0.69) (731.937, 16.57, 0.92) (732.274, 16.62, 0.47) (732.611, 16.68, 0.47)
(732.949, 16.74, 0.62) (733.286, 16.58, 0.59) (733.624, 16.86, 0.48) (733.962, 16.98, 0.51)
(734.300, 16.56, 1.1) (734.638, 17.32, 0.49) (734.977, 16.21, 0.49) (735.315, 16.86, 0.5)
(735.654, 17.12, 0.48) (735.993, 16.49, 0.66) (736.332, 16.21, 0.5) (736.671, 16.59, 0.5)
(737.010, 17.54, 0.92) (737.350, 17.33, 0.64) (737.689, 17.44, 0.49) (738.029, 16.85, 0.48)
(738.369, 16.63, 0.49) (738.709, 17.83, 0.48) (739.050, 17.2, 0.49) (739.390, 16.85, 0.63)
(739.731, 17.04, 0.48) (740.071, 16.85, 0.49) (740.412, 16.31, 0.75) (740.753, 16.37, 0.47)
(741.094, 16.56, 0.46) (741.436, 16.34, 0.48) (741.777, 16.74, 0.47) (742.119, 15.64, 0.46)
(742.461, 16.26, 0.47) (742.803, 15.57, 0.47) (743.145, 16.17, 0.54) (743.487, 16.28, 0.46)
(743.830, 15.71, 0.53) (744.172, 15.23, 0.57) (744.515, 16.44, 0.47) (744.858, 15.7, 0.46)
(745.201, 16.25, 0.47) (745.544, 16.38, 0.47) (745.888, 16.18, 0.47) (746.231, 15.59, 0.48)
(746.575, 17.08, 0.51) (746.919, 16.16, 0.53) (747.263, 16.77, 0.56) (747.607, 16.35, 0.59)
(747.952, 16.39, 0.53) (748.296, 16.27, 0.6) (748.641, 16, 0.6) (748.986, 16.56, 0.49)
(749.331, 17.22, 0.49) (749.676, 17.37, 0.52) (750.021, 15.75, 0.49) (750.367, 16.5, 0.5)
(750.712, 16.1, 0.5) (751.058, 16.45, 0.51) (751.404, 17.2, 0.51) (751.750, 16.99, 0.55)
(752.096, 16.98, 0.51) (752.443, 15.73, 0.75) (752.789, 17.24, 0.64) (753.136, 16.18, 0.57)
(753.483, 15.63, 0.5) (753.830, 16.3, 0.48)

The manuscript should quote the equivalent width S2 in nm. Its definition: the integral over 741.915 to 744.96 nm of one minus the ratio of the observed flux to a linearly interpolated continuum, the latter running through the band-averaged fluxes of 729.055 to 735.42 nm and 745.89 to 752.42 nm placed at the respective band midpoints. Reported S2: 0.13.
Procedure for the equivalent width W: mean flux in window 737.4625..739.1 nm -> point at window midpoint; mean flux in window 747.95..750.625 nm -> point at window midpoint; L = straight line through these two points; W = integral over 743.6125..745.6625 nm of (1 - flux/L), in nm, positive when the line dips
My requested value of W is 0.10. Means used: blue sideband 17.2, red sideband 16.5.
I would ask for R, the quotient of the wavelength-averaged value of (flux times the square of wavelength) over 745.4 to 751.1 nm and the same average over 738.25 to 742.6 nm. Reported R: 1.01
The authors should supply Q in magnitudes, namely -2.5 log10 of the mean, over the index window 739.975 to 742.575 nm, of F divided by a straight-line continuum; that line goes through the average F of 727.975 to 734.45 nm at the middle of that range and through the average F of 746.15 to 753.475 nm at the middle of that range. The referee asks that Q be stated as 0.02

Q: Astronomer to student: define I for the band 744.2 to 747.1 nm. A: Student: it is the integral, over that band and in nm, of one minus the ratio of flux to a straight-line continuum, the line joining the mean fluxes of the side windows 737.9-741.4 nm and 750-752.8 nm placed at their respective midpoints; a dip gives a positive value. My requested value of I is 0.089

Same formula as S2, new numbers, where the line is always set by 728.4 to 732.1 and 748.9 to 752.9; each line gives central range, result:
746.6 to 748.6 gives 0.036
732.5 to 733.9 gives 0.012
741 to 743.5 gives 0.089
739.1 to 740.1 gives -0.009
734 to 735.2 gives 0.009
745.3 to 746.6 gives 0.040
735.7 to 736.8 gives 0.022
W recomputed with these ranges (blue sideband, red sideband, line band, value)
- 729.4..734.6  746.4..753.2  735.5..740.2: -0.08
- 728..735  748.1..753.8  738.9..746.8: 0.18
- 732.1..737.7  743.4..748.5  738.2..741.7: -0.06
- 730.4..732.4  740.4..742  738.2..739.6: -0.05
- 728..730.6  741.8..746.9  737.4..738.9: -0.06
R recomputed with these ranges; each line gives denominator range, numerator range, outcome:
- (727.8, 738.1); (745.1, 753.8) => 1.02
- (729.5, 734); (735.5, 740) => 1.03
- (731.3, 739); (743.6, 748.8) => 0.99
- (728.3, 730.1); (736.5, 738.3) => 1.01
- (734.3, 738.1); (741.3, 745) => 0.97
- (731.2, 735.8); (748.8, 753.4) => 1.04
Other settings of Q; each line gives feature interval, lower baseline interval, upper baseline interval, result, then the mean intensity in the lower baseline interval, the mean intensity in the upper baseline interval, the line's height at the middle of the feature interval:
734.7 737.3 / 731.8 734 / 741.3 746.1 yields -0.02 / 16.7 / 16.1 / 16.5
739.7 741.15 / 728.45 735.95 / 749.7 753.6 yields 0.01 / 16.8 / 16.5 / 16.7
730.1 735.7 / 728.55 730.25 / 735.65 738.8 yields 0.02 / 17.2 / 17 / 17.1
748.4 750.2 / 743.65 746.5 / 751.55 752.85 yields -0.01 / 16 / 16.7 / 16.4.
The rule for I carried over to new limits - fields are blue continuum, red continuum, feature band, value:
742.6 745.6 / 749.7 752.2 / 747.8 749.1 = 0.01 nm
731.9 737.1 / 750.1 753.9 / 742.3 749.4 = 0.15 nm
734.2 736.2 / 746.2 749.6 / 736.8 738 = -0.05 nm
